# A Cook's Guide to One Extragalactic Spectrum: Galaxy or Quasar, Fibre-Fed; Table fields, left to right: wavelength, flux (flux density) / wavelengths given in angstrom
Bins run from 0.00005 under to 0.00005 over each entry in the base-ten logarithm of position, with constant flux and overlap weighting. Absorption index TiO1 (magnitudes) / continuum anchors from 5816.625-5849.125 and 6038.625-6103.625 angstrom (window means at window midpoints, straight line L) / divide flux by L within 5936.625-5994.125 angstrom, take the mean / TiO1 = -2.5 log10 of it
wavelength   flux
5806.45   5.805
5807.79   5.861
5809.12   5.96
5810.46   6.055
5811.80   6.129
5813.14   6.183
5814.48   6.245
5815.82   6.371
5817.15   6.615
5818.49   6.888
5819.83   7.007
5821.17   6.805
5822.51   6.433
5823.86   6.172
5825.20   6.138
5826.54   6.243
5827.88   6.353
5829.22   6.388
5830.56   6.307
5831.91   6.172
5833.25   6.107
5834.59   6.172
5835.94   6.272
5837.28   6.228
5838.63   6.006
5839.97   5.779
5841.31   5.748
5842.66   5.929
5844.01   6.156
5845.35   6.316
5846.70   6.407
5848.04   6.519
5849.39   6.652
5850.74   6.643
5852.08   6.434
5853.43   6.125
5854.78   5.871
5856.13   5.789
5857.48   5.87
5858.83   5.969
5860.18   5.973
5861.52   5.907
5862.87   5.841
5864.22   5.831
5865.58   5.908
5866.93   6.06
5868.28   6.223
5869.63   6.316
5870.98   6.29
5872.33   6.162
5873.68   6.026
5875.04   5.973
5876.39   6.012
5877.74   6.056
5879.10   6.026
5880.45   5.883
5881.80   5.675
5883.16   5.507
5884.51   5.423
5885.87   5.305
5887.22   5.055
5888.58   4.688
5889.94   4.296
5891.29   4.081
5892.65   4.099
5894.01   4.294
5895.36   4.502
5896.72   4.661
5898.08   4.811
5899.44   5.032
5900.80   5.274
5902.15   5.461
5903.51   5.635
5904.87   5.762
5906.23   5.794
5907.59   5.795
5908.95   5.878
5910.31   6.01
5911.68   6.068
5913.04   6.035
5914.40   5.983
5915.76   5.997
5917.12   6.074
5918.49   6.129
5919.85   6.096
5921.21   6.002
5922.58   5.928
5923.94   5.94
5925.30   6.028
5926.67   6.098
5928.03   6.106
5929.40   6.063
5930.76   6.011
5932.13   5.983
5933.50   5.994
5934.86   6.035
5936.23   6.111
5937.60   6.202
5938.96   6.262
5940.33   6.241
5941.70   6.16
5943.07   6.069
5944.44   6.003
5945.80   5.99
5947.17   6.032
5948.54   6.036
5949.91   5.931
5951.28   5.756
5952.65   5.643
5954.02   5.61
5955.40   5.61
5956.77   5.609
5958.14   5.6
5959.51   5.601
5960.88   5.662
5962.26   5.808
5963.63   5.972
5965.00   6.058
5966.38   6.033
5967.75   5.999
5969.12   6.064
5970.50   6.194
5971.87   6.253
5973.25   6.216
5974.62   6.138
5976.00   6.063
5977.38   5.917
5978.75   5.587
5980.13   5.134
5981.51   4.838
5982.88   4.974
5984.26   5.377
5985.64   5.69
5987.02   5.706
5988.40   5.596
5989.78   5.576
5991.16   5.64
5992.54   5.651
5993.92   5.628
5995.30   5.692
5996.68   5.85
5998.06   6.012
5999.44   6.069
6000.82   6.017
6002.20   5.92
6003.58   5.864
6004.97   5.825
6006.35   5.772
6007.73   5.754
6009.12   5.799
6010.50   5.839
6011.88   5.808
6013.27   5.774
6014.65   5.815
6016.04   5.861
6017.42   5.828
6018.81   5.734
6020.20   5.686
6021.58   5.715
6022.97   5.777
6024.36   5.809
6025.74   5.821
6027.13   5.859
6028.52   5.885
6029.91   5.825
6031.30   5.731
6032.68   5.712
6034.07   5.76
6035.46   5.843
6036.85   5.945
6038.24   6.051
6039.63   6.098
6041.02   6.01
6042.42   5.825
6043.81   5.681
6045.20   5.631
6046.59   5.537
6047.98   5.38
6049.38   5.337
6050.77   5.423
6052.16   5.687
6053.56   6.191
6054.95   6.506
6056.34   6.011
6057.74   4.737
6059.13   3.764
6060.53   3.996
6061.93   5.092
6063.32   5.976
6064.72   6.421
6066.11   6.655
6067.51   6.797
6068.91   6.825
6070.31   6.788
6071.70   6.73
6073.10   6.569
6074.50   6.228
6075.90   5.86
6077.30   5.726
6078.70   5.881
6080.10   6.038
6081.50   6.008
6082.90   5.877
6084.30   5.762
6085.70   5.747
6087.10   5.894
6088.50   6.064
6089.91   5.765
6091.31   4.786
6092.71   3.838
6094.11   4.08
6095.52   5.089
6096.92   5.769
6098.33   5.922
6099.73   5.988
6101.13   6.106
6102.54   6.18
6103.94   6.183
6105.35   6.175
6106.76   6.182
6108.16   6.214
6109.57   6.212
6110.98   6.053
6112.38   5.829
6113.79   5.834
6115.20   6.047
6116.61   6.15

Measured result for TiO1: 0.03 mag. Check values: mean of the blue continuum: 6.3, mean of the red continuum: 5.75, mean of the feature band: 5.81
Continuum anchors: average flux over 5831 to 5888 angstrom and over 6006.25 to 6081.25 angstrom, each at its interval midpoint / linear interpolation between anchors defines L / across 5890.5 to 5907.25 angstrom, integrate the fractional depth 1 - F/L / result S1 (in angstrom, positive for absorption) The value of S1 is 2.83 angstrom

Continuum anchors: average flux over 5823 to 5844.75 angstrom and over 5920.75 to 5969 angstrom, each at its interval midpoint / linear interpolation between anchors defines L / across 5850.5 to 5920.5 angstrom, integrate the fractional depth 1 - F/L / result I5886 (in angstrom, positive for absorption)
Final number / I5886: 4.54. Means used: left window 6.14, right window 5.95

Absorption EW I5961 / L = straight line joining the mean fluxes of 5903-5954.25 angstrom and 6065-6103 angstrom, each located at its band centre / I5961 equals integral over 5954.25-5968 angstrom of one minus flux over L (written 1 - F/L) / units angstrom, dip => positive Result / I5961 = 0.4 angstrom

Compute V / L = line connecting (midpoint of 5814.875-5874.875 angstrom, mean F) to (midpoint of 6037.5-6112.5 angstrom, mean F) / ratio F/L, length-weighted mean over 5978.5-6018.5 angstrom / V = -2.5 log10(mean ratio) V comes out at 0.05 mag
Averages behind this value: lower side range 6.21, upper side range 5.8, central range 5.69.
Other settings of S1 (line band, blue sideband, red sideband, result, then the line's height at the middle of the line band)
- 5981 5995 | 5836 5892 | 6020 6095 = 0.76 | 5.8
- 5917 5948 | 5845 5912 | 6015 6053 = -1.97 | 5.71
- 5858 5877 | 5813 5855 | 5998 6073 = 0.59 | 6.23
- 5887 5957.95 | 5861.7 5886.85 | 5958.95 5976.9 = 3.35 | 5.96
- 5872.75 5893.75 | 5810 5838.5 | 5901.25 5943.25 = 2.76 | 6.13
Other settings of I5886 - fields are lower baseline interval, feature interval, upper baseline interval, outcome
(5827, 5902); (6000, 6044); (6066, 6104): 0.1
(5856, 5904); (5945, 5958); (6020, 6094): -0.4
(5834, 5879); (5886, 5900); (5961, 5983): 3.4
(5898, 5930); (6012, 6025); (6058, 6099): 0.0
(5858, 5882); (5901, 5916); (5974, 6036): 0.3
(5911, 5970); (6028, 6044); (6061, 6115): 0.2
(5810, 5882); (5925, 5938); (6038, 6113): 0.0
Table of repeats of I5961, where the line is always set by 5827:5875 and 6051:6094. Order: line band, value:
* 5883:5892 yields 1.79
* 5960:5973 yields -0.12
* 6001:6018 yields 0.15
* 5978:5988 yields 0.98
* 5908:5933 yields 0.01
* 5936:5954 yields -0.10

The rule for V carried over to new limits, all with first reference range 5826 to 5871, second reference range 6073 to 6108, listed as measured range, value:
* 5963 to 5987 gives 0.03 mag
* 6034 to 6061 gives 0.04 mag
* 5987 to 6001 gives 0.03 mag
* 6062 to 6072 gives -0.13 mag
